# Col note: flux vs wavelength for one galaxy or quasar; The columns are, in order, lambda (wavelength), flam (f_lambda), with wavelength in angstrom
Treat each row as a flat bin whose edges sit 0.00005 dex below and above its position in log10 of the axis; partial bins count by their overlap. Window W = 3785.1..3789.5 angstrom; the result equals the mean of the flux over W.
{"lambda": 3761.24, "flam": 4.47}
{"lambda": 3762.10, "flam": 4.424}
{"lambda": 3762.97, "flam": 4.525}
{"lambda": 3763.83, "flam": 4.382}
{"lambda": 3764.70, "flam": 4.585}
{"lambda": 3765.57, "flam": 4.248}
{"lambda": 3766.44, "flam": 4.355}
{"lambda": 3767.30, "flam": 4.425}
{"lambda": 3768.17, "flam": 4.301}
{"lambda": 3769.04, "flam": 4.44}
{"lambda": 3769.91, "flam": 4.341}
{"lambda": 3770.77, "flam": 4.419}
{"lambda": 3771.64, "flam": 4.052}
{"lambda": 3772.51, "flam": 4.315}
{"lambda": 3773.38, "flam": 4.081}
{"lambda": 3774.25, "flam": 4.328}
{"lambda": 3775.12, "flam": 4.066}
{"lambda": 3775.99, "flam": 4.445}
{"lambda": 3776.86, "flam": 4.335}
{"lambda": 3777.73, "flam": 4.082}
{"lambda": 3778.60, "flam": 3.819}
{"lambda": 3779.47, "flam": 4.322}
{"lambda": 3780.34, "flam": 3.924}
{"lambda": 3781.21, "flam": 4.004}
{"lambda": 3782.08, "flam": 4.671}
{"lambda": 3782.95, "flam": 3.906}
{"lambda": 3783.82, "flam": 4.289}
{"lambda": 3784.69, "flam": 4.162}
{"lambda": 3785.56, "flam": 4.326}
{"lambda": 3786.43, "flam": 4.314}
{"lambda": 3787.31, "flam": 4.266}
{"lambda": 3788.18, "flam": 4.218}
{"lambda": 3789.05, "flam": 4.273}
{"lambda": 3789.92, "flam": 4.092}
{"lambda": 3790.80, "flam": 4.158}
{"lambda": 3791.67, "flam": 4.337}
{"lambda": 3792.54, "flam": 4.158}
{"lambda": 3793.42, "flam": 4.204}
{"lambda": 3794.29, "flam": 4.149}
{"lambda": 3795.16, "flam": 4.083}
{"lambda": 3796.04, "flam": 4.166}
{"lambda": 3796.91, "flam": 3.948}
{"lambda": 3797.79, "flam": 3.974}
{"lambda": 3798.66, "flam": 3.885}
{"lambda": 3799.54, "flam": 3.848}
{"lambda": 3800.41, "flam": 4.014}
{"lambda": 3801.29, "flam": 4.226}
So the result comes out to 4.28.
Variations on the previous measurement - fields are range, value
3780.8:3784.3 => 4.22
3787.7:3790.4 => 4.19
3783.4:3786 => 4.27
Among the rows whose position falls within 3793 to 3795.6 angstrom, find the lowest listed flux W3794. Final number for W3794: 4.083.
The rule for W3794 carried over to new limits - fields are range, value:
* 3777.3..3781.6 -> 3.819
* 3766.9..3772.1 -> 4.052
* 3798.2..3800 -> 3.848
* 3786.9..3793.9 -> 4.092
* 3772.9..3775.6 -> 4.066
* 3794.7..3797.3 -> 3.948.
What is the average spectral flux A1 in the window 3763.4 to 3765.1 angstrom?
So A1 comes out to 4.48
